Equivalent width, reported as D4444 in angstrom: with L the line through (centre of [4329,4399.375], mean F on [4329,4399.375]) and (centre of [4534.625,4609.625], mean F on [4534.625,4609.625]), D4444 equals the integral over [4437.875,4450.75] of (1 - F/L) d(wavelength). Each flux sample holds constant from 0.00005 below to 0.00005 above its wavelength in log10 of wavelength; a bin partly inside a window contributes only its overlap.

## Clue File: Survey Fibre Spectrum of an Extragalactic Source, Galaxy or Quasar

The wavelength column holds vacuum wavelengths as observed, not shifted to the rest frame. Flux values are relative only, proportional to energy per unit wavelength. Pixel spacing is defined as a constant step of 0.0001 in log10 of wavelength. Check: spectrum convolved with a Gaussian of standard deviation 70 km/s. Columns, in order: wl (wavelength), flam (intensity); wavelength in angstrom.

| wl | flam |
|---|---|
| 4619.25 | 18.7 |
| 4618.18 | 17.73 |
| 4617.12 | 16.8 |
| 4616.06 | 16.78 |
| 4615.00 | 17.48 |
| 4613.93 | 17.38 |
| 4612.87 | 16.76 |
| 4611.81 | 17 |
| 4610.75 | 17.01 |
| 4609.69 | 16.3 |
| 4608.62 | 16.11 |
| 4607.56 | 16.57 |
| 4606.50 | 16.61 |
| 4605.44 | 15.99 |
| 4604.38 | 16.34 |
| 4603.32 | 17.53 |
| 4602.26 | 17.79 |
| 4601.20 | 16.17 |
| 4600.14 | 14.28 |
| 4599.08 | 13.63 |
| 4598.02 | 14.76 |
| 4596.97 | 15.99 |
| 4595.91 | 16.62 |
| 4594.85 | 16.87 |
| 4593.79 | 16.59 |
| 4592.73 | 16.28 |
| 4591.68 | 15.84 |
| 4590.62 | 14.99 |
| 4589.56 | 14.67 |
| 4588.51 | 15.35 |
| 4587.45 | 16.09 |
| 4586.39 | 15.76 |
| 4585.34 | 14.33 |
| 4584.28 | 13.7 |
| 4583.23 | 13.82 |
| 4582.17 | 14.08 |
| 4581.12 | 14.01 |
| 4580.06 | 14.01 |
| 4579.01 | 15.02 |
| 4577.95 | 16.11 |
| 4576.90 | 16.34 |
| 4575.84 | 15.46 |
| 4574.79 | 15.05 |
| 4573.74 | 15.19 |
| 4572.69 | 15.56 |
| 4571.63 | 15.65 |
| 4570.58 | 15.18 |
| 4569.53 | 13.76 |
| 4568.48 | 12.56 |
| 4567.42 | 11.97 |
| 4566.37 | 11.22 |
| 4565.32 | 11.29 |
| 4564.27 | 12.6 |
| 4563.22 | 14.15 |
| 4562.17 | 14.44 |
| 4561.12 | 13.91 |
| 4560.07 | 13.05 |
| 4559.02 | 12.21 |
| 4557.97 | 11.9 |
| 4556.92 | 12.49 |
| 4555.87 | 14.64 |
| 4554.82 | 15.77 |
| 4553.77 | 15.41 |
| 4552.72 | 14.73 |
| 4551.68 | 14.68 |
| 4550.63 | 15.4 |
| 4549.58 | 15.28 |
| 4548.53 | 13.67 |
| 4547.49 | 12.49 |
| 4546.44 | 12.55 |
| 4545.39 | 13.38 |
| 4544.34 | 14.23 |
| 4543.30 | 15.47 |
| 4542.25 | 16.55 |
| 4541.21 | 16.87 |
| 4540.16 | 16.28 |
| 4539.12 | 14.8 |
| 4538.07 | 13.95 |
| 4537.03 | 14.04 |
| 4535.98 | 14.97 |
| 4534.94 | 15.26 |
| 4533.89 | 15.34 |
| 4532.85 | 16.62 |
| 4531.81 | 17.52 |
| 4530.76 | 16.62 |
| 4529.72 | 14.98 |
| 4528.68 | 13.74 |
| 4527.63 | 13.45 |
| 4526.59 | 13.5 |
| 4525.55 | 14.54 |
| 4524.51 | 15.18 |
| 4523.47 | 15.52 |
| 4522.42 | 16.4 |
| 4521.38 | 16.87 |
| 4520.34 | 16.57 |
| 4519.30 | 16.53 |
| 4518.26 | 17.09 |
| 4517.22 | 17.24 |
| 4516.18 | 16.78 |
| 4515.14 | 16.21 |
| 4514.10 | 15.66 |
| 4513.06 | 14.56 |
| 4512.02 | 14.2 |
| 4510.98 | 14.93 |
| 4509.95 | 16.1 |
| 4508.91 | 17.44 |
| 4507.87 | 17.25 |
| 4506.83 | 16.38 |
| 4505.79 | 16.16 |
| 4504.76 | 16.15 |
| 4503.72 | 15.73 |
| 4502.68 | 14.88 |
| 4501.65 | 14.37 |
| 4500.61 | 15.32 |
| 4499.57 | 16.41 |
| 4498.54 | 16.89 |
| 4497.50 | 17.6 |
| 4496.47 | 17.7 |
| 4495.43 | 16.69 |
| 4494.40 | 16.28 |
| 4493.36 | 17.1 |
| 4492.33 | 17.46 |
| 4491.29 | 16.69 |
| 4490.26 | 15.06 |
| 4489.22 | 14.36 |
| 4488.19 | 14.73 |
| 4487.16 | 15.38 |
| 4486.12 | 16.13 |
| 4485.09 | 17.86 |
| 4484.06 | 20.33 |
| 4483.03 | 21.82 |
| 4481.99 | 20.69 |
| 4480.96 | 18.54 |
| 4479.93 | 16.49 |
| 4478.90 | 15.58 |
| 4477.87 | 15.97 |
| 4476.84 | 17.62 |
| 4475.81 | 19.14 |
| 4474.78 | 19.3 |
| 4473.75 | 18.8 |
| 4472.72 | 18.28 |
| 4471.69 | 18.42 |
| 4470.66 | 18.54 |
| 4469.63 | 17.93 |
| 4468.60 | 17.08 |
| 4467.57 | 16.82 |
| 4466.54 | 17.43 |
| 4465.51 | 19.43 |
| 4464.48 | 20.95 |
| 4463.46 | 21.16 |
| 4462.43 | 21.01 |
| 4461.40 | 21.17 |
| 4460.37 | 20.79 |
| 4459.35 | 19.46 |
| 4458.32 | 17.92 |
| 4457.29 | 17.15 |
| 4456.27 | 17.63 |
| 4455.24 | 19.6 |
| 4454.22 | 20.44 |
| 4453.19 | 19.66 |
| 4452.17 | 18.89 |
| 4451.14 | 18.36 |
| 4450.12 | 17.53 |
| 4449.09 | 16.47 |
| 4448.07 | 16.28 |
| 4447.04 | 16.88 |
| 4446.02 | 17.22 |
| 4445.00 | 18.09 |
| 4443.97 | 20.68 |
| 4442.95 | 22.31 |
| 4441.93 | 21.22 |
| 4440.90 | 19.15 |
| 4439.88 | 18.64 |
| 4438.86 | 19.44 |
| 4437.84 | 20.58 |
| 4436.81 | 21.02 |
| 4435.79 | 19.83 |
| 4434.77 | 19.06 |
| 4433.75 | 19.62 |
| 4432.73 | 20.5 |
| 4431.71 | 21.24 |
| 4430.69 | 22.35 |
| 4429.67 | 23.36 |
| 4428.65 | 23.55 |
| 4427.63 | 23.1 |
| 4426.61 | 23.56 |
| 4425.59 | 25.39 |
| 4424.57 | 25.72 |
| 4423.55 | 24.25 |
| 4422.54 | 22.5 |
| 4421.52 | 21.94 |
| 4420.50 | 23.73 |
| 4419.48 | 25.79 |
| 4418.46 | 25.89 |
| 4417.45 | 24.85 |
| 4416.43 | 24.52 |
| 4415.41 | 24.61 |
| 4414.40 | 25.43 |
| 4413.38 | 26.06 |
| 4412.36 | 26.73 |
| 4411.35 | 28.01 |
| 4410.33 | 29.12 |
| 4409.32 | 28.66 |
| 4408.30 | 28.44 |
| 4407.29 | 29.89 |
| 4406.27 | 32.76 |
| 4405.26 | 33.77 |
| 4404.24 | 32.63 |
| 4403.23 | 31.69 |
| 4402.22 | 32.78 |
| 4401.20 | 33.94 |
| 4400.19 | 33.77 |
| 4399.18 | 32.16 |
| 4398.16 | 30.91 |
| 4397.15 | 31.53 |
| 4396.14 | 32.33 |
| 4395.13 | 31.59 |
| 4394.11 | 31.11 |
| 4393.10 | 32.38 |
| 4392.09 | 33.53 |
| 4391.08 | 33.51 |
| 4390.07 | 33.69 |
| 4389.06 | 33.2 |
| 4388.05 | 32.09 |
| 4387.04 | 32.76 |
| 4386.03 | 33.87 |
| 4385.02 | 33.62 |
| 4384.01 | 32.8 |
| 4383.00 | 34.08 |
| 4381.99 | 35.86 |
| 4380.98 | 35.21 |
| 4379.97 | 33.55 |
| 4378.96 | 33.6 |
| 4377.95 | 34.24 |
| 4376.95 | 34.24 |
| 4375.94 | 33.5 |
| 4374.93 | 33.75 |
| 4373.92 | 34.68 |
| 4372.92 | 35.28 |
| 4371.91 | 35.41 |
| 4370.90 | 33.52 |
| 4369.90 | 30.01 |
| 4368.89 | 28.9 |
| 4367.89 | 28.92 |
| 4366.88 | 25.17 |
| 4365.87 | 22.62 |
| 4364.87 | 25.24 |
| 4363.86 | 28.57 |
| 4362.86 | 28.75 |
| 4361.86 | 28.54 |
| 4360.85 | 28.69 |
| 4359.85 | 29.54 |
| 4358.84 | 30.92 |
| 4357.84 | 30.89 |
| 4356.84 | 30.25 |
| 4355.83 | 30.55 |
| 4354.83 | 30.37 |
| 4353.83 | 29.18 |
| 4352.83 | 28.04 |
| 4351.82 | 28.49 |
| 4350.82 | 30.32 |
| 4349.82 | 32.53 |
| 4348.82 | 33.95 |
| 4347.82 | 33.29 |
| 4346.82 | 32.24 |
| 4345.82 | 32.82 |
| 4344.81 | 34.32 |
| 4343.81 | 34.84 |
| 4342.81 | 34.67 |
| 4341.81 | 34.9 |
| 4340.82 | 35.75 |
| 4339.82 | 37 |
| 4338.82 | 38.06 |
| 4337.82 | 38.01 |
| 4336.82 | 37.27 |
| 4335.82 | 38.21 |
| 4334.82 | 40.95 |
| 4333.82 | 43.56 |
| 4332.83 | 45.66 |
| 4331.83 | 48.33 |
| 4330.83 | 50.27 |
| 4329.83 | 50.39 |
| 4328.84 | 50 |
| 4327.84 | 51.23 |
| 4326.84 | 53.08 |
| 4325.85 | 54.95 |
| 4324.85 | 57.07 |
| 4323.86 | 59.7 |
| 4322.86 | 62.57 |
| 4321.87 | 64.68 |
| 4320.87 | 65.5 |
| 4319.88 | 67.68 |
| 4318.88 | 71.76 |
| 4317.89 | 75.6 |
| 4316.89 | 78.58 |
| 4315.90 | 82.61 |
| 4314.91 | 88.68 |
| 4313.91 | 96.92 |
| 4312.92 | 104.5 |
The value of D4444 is 3.7 angstrom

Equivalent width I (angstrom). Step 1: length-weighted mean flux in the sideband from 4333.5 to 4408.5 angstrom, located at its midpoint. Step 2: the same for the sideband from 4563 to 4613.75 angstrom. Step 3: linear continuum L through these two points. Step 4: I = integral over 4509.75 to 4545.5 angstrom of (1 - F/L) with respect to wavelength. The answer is 8.1 angstrom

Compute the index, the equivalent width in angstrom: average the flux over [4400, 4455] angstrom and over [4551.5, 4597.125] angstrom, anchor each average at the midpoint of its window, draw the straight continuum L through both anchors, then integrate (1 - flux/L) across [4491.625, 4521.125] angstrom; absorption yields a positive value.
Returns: 3.9 angstrom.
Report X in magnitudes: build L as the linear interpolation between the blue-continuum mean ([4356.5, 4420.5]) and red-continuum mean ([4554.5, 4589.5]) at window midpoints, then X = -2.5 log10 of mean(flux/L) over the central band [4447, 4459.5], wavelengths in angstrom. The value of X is 0.34 mag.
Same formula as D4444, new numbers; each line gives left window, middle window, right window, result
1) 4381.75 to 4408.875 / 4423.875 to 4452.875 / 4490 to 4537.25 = 6.8 angstrom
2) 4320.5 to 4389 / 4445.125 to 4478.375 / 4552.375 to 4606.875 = 9.8 angstrom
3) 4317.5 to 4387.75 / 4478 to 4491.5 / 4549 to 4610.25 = 4.1 angstrom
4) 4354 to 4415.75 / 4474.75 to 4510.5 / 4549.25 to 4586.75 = 7.3 angstrom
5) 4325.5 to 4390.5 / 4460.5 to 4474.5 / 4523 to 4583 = 2.6 angstrom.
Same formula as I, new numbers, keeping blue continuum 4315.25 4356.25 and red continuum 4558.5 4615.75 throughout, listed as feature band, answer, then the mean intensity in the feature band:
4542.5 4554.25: 3.27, 14.3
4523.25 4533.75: 3.37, 15.2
